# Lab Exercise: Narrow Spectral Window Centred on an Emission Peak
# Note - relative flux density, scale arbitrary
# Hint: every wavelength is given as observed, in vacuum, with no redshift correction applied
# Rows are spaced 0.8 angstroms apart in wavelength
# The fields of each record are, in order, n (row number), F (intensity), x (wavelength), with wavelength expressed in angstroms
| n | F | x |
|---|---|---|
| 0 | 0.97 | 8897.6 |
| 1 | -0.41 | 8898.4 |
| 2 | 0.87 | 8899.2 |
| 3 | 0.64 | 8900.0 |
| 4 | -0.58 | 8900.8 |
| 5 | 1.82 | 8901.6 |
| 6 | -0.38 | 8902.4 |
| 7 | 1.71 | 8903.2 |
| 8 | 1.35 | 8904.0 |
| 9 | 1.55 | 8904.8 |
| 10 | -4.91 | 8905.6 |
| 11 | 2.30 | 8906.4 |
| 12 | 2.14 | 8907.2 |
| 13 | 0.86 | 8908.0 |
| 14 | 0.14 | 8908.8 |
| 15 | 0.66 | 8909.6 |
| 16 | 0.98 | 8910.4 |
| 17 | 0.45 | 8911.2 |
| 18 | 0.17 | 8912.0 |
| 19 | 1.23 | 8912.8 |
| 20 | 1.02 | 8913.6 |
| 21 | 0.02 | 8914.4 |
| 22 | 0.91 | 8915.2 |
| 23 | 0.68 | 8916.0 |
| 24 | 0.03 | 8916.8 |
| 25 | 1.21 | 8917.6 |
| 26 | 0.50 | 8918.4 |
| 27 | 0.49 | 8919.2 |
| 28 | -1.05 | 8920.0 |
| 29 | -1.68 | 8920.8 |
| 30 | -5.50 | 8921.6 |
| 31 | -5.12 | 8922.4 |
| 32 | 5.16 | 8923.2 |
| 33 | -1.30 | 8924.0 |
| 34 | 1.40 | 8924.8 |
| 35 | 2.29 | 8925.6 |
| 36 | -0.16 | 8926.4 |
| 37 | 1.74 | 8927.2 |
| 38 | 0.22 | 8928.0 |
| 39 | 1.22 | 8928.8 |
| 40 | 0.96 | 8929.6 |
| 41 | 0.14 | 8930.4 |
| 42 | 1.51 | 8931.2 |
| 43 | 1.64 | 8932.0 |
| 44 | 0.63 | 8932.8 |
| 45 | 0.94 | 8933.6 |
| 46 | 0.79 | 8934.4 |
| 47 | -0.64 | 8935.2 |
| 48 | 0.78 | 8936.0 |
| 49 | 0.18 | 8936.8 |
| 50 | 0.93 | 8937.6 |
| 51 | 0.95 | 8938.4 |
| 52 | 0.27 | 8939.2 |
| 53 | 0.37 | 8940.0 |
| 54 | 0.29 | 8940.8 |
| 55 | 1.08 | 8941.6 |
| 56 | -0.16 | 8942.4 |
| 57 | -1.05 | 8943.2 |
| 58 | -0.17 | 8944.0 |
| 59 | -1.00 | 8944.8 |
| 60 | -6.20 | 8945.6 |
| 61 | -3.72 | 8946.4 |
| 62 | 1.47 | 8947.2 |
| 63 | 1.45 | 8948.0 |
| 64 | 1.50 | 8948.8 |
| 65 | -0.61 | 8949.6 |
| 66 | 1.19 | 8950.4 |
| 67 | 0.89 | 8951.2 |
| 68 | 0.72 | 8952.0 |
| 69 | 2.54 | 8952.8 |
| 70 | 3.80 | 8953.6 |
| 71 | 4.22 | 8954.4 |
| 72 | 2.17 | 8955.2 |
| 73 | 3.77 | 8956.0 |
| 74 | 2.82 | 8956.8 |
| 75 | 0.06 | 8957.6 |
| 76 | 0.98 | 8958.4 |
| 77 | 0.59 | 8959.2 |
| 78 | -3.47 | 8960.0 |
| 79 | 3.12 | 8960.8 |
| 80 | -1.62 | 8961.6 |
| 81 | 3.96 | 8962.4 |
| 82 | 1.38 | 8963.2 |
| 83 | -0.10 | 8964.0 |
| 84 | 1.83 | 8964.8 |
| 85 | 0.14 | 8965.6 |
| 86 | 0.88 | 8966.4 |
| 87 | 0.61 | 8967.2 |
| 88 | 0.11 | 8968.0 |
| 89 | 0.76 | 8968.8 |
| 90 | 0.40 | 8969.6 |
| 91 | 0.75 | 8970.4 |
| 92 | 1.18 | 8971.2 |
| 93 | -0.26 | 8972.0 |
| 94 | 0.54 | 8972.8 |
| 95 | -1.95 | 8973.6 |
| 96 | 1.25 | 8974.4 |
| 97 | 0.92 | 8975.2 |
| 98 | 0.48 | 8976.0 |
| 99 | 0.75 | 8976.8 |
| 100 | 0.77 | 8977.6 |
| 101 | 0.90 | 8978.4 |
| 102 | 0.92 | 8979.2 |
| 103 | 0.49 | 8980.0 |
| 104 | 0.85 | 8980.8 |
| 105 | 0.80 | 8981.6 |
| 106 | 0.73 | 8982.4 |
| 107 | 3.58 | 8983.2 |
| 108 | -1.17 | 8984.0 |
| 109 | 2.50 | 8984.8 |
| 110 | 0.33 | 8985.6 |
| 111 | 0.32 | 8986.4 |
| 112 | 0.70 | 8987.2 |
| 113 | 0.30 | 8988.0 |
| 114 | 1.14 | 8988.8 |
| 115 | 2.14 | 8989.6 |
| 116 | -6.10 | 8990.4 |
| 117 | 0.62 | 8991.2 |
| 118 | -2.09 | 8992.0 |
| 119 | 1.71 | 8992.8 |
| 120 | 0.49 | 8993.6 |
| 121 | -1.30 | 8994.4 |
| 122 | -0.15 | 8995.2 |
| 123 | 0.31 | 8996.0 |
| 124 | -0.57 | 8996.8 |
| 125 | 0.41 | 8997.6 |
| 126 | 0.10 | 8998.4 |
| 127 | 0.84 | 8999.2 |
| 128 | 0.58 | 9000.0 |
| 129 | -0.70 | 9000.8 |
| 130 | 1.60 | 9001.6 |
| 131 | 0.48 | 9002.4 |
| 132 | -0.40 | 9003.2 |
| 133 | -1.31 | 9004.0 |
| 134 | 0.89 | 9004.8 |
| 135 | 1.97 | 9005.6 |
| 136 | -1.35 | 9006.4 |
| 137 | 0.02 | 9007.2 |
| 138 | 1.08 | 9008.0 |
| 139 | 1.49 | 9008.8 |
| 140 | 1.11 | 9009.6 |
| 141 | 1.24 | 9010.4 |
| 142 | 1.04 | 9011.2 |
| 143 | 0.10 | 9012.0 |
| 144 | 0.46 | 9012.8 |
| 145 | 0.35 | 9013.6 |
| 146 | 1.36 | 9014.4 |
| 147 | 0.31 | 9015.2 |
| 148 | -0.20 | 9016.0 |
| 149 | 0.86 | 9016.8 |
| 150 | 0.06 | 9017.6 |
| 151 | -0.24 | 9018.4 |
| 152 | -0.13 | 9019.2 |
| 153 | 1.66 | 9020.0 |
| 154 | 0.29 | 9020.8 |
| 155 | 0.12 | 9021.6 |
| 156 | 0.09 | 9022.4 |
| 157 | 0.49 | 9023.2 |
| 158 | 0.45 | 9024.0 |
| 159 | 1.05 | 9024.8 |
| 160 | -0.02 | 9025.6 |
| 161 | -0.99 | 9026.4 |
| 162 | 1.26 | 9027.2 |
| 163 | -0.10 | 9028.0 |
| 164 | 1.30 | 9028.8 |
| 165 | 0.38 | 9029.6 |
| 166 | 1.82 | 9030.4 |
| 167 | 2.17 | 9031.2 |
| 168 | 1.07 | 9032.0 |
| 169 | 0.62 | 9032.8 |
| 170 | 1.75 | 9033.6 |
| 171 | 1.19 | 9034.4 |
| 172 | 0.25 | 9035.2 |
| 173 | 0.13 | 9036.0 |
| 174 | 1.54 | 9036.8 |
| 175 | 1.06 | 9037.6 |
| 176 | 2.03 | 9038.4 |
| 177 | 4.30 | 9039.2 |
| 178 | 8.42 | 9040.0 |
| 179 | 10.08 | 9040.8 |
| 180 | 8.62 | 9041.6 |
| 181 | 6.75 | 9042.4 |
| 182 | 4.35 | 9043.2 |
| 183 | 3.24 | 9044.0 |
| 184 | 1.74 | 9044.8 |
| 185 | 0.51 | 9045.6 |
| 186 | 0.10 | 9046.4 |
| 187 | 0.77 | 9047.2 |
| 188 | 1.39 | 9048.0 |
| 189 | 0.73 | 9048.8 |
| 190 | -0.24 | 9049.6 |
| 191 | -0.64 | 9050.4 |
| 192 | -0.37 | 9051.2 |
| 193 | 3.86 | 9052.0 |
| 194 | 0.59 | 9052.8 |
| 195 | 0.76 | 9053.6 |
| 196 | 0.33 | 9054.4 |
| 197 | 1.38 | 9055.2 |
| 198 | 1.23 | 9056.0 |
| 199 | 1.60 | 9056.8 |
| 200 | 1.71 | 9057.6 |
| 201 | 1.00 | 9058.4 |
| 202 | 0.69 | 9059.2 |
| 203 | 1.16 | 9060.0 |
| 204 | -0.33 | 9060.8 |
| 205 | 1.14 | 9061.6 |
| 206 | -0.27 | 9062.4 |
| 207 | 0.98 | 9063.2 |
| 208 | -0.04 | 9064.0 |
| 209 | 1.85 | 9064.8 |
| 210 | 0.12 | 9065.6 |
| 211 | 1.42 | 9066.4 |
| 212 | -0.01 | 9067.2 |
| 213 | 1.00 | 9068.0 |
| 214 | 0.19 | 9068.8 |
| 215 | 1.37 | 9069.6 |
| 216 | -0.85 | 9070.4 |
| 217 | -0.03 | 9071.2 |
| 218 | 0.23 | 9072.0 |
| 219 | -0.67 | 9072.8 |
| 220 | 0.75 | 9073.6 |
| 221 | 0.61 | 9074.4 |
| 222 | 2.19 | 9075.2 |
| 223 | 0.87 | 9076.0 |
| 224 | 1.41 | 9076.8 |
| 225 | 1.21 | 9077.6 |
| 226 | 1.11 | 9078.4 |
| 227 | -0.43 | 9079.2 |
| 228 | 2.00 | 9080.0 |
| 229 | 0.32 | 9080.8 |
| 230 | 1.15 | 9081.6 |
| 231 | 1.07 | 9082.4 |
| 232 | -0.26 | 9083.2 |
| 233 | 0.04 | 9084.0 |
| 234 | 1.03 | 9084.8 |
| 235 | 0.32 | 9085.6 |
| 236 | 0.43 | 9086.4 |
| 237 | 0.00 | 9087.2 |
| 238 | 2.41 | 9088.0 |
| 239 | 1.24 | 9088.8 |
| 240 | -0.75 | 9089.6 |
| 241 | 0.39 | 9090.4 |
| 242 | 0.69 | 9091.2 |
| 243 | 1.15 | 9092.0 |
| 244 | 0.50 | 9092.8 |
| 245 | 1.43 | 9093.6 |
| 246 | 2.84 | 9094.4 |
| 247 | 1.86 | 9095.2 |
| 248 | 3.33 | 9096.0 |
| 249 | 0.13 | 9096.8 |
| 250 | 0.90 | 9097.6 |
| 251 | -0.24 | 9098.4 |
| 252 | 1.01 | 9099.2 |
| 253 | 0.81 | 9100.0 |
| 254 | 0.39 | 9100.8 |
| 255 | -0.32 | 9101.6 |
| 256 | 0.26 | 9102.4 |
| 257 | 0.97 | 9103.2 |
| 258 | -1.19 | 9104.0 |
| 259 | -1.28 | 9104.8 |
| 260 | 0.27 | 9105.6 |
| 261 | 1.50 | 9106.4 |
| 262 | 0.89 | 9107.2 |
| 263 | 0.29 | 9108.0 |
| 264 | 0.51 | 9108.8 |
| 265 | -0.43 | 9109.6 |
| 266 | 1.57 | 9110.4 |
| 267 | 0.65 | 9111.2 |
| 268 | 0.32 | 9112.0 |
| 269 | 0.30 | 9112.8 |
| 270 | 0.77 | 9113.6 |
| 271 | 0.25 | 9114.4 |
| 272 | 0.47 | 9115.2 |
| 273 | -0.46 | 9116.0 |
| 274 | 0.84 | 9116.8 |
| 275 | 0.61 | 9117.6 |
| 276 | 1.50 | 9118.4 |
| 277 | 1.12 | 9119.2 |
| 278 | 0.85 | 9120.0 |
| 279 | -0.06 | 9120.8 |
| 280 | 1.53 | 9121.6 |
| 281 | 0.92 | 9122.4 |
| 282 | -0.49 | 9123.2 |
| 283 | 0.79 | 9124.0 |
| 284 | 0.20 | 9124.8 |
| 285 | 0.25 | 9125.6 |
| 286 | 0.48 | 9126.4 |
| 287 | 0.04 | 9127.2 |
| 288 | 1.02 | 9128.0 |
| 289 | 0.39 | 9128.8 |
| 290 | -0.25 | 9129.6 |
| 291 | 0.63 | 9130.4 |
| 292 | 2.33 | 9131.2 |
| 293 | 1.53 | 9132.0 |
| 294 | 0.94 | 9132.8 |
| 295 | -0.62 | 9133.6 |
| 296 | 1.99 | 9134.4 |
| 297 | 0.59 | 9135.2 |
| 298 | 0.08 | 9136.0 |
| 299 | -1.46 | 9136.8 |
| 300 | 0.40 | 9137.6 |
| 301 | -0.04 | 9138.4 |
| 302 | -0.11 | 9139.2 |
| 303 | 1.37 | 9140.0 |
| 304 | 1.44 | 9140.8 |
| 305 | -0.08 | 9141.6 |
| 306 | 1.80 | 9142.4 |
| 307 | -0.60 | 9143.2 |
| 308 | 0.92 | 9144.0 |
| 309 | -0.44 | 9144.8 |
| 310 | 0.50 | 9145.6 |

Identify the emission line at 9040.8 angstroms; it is [O III] 5007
